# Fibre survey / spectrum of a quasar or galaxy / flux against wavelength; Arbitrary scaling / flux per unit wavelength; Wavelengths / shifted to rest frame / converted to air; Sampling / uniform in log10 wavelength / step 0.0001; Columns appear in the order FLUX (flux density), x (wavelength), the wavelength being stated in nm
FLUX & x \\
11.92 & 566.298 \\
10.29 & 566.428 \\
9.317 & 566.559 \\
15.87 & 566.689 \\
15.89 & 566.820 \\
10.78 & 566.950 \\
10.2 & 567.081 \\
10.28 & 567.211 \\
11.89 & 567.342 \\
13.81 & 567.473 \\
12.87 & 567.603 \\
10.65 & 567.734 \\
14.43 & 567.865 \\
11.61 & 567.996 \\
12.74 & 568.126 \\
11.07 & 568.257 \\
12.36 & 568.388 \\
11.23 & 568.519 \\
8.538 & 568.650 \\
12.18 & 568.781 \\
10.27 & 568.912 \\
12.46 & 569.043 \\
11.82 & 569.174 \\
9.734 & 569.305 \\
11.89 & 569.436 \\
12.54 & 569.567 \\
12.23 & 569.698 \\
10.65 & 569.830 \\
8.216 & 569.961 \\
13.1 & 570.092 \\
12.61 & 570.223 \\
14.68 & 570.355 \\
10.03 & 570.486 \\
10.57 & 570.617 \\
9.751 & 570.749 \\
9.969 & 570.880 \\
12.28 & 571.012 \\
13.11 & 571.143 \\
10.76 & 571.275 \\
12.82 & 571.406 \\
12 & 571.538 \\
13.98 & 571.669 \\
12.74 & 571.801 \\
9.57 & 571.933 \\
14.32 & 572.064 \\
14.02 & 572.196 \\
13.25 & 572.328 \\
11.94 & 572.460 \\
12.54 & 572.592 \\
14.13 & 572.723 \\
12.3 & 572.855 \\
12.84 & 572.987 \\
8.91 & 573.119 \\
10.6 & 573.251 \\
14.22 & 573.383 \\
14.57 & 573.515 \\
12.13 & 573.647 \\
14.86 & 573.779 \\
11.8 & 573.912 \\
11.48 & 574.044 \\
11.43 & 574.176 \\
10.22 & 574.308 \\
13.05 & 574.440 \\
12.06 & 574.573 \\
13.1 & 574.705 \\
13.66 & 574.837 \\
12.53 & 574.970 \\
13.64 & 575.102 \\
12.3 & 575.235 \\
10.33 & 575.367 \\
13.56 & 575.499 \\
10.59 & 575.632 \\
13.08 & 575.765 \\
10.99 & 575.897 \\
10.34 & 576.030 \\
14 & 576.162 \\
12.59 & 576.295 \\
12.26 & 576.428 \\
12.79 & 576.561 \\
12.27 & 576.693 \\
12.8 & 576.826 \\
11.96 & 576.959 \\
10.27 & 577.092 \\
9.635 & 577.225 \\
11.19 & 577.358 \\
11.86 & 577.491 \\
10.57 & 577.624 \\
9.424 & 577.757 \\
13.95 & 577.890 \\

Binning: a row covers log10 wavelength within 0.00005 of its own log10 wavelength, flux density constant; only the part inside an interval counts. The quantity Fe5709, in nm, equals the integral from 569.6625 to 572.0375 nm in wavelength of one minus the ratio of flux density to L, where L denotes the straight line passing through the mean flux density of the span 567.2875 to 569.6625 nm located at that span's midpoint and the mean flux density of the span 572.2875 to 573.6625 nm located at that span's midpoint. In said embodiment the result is 0.10 nm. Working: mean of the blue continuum 11.8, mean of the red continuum 12.5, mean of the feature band 11.7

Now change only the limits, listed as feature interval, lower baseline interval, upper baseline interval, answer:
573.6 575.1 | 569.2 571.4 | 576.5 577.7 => -0.13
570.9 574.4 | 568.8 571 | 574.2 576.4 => -0.18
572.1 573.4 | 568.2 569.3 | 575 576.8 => -0.08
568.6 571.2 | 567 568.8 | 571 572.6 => 0.17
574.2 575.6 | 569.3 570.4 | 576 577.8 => -0.08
